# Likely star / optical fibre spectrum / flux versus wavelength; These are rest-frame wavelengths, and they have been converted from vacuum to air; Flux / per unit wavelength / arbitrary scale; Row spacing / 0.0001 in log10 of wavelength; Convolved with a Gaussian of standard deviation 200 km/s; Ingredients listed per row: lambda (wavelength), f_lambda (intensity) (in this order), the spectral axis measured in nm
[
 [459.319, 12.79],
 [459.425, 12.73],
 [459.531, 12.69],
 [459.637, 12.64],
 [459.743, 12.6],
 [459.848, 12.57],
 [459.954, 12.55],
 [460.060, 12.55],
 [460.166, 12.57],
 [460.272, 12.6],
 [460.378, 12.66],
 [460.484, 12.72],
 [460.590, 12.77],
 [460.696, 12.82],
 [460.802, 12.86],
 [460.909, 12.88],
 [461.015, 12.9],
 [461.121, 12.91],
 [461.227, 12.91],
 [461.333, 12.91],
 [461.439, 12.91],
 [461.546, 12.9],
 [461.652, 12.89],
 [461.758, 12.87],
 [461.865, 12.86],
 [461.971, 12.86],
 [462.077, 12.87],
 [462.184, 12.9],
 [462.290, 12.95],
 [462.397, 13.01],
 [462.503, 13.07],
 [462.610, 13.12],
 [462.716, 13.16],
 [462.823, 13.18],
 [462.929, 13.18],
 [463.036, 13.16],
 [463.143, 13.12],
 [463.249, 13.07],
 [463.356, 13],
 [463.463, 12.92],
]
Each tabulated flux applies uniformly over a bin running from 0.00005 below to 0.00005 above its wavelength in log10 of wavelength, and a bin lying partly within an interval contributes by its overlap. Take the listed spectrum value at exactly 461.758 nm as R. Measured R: 12.87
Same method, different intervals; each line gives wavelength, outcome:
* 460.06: 12.55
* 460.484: 12.72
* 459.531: 12.69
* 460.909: 12.88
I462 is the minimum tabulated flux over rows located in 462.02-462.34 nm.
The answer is 12.87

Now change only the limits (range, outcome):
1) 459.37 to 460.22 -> 12.55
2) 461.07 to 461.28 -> 12.91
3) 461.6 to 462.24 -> 12.86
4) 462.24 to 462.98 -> 12.95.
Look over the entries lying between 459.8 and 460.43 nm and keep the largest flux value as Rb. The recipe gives 12.66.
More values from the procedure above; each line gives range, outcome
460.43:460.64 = 12.77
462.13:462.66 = 13.12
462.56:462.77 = 13.16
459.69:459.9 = 12.6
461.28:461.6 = 12.91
